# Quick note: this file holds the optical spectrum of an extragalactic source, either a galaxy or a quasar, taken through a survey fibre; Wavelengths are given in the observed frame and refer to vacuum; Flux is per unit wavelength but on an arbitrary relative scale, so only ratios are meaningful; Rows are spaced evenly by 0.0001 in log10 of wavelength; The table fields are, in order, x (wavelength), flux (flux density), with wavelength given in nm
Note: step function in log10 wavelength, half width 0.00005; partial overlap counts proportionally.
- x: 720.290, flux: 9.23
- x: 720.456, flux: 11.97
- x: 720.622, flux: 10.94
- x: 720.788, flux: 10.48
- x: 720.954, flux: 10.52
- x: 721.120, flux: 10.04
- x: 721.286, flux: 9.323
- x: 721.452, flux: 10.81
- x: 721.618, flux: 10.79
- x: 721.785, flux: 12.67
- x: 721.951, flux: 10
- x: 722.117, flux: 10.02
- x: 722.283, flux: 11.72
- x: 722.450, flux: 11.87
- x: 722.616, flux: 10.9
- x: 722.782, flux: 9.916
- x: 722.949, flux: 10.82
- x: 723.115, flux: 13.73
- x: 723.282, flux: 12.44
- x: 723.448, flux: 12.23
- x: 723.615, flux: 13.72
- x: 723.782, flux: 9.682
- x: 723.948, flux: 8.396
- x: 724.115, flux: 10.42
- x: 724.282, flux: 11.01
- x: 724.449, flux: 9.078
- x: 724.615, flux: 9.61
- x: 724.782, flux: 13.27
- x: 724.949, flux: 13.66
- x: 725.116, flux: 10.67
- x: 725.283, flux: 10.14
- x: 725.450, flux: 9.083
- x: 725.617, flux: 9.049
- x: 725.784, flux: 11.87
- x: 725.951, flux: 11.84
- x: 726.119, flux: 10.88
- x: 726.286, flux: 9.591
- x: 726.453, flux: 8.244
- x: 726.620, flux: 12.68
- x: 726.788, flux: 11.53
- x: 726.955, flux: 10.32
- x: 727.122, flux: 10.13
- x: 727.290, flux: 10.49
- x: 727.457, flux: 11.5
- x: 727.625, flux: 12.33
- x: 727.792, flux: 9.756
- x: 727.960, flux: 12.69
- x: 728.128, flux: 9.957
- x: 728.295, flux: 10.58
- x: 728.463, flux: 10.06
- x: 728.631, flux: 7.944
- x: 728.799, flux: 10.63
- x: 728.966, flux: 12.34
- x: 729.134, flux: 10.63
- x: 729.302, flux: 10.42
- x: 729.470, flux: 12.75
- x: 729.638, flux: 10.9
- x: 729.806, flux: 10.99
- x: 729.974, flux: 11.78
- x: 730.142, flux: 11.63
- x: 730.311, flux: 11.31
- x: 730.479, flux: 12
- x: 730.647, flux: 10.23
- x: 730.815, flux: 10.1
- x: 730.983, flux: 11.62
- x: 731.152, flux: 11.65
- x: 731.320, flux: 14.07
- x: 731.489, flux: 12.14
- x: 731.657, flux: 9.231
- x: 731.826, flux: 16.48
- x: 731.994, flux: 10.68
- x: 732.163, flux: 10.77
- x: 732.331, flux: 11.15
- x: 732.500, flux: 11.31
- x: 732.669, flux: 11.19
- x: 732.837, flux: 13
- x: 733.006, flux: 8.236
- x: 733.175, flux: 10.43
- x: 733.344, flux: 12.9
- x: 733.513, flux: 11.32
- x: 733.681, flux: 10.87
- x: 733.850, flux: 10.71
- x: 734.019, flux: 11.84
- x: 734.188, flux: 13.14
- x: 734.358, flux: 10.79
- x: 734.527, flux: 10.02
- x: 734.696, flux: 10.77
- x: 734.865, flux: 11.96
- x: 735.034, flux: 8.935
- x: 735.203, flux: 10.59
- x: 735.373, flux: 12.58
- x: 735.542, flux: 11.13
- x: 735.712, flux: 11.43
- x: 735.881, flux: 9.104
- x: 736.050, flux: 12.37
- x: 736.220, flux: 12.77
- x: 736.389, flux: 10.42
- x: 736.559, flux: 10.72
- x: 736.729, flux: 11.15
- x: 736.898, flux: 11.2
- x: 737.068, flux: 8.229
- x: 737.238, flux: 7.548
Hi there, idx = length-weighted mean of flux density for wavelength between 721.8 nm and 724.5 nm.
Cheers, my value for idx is 11.1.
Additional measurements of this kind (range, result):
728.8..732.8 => 11.5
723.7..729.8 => 10.7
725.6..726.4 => 10.7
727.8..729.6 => 10.8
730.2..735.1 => 11.3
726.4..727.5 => 10.7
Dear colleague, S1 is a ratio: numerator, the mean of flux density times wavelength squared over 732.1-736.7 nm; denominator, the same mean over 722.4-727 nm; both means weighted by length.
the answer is 1.04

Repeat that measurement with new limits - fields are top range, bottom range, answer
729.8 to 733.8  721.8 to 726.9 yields 1.07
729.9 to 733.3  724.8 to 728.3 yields 1.07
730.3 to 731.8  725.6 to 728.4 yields 1.08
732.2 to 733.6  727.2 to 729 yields 1.06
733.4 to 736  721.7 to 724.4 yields 1.02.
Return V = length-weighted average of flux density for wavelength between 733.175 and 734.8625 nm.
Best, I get 11.4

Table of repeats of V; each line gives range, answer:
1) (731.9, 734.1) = 11.1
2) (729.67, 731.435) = 11.5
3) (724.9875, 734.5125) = 11.1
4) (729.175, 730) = 11.3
